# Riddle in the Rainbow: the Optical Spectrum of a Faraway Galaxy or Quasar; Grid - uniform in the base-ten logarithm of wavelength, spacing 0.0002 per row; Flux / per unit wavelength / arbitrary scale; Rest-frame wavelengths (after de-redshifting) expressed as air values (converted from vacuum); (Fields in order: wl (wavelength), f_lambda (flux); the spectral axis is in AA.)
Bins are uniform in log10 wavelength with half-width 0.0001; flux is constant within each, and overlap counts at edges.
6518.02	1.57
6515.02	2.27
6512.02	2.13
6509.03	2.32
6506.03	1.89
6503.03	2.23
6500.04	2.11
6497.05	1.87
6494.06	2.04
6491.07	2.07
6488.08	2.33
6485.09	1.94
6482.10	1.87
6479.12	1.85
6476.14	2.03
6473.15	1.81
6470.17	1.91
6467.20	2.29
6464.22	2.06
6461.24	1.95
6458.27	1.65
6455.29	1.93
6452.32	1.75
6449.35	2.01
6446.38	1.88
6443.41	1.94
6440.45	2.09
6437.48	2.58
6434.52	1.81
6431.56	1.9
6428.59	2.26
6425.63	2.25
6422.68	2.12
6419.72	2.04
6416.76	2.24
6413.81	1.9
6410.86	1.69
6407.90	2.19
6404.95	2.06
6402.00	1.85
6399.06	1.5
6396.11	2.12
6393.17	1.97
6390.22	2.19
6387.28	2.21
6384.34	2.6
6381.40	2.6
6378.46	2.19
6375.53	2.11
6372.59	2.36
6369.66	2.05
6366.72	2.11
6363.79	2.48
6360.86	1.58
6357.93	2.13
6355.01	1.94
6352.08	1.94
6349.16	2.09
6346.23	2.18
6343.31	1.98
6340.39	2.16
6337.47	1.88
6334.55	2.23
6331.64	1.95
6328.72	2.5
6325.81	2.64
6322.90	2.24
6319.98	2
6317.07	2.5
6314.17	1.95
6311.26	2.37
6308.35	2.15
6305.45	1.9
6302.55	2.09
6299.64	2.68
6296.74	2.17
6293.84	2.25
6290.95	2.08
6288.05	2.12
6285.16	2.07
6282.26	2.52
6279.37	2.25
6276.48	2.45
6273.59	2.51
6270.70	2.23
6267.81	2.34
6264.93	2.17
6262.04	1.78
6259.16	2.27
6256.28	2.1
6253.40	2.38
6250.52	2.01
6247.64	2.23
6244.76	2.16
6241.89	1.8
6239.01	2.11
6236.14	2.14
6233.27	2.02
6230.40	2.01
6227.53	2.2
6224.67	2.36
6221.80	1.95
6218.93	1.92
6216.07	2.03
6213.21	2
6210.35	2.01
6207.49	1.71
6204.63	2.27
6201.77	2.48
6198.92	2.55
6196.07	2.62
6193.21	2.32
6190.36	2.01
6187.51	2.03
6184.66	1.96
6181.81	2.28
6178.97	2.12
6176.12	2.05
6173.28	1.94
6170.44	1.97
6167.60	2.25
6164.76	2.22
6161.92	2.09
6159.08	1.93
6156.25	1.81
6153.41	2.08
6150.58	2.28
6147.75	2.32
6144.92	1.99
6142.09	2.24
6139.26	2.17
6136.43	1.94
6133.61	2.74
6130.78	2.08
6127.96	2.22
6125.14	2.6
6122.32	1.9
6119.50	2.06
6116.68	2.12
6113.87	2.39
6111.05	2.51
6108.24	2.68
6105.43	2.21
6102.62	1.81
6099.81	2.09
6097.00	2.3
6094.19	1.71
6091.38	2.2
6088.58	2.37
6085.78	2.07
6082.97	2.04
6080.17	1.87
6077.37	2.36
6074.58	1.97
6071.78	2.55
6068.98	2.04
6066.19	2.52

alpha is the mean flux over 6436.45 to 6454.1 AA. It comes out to 2.03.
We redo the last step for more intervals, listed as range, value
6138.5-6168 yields 2.12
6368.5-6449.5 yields 2.1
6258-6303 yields 2.25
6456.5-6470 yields 1.98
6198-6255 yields 2.11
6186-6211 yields 2.23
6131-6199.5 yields 2.16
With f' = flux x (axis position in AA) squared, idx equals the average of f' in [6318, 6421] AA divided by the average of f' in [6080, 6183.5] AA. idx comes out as 1.06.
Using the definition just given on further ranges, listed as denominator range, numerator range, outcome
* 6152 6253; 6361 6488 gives 1.05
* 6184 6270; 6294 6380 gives 1.05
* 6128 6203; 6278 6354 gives 1.06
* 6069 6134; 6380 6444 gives 1.05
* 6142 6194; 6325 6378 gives 1.08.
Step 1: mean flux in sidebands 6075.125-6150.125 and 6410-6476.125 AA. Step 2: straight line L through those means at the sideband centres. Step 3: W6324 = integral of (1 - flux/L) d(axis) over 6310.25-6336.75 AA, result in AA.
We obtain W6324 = -2.3 AA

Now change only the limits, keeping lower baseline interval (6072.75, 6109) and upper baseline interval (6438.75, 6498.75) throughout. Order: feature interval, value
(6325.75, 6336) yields -1.3 AA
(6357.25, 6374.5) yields -0.9 AA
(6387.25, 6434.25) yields -0.7 AA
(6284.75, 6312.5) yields -2.1 AA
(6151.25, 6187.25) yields 0.5 AA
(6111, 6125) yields -0.6 AA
